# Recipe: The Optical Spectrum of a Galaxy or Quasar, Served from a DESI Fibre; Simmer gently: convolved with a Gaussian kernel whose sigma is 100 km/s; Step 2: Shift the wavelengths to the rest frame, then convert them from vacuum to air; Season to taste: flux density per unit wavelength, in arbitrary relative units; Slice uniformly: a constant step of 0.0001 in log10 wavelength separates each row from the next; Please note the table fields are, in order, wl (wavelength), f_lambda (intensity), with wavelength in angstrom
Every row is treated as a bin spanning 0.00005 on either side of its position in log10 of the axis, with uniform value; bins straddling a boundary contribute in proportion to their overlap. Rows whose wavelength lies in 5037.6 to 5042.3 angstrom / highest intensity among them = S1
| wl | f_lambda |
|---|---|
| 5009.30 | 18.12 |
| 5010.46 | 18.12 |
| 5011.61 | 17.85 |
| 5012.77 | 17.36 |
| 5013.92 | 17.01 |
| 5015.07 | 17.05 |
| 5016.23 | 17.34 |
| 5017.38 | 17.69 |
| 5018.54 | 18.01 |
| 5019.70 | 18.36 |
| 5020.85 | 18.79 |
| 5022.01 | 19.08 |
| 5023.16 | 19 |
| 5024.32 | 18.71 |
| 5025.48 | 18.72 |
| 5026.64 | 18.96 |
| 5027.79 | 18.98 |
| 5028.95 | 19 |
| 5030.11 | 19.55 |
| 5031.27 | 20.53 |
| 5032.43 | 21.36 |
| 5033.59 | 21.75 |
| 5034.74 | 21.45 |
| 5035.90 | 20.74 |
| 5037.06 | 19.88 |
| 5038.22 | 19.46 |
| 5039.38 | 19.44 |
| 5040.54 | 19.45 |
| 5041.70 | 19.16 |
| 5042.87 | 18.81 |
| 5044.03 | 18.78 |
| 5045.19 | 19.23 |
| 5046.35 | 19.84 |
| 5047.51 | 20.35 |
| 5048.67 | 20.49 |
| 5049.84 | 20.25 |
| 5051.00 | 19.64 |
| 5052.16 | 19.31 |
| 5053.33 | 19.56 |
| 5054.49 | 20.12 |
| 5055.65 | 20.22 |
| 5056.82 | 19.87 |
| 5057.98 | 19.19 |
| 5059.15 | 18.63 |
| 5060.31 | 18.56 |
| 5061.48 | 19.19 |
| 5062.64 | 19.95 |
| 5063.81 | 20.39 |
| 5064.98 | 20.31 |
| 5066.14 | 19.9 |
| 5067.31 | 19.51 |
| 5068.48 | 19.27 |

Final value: 19.46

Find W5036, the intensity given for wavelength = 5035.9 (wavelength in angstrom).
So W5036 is 20.74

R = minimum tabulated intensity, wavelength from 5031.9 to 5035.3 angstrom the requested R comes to 21.36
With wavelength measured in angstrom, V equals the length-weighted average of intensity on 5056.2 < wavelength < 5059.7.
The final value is 19.2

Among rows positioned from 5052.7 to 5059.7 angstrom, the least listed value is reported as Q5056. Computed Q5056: 18.63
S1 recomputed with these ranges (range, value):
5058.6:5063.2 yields 19.95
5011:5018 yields 17.85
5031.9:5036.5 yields 21.75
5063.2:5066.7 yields 20.39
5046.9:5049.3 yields 20.49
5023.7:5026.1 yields 18.72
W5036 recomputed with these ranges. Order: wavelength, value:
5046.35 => 19.84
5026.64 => 18.96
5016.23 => 17.34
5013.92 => 17.01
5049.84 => 20.25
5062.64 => 19.95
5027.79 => 18.98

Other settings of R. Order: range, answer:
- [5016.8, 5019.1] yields 17.69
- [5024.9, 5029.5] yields 18.72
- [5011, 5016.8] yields 17.01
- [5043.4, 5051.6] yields 18.78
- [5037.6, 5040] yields 19.44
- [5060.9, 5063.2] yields 19.19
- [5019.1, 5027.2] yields 18.36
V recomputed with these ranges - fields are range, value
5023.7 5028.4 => 18.8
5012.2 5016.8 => 17.2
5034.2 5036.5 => 21.1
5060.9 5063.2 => 19.6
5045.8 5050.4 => 20.2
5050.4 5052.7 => 19.5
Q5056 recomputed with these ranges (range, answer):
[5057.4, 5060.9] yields 18.56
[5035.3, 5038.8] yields 19.46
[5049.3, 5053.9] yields 19.31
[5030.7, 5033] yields 20.53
